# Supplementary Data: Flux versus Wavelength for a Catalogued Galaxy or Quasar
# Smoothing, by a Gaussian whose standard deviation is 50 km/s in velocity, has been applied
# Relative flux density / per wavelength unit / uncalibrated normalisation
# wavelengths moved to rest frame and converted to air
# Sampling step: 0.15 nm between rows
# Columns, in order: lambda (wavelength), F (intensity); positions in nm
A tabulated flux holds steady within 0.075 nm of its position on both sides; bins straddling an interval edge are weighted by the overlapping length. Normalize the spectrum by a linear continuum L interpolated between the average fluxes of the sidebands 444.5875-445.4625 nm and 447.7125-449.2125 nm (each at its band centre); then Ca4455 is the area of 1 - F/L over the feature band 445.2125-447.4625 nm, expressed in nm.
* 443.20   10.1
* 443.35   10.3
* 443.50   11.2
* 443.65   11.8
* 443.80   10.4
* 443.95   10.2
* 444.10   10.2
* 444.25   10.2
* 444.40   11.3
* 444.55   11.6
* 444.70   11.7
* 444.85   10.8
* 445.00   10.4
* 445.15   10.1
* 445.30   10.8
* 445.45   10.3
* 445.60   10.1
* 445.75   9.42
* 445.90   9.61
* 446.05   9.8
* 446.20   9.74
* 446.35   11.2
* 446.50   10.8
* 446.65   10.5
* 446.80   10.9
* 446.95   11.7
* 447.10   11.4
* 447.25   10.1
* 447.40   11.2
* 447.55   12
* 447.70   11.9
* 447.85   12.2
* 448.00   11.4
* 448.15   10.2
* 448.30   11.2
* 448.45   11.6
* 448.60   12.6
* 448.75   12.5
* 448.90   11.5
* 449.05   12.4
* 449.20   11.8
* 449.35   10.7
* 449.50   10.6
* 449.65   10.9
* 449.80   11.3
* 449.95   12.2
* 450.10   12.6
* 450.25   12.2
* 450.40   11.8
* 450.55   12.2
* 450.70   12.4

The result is 0.128 nm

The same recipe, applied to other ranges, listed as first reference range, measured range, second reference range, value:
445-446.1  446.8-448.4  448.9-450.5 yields -0.07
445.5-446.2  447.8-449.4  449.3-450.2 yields -0.11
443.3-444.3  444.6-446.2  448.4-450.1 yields 0.09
